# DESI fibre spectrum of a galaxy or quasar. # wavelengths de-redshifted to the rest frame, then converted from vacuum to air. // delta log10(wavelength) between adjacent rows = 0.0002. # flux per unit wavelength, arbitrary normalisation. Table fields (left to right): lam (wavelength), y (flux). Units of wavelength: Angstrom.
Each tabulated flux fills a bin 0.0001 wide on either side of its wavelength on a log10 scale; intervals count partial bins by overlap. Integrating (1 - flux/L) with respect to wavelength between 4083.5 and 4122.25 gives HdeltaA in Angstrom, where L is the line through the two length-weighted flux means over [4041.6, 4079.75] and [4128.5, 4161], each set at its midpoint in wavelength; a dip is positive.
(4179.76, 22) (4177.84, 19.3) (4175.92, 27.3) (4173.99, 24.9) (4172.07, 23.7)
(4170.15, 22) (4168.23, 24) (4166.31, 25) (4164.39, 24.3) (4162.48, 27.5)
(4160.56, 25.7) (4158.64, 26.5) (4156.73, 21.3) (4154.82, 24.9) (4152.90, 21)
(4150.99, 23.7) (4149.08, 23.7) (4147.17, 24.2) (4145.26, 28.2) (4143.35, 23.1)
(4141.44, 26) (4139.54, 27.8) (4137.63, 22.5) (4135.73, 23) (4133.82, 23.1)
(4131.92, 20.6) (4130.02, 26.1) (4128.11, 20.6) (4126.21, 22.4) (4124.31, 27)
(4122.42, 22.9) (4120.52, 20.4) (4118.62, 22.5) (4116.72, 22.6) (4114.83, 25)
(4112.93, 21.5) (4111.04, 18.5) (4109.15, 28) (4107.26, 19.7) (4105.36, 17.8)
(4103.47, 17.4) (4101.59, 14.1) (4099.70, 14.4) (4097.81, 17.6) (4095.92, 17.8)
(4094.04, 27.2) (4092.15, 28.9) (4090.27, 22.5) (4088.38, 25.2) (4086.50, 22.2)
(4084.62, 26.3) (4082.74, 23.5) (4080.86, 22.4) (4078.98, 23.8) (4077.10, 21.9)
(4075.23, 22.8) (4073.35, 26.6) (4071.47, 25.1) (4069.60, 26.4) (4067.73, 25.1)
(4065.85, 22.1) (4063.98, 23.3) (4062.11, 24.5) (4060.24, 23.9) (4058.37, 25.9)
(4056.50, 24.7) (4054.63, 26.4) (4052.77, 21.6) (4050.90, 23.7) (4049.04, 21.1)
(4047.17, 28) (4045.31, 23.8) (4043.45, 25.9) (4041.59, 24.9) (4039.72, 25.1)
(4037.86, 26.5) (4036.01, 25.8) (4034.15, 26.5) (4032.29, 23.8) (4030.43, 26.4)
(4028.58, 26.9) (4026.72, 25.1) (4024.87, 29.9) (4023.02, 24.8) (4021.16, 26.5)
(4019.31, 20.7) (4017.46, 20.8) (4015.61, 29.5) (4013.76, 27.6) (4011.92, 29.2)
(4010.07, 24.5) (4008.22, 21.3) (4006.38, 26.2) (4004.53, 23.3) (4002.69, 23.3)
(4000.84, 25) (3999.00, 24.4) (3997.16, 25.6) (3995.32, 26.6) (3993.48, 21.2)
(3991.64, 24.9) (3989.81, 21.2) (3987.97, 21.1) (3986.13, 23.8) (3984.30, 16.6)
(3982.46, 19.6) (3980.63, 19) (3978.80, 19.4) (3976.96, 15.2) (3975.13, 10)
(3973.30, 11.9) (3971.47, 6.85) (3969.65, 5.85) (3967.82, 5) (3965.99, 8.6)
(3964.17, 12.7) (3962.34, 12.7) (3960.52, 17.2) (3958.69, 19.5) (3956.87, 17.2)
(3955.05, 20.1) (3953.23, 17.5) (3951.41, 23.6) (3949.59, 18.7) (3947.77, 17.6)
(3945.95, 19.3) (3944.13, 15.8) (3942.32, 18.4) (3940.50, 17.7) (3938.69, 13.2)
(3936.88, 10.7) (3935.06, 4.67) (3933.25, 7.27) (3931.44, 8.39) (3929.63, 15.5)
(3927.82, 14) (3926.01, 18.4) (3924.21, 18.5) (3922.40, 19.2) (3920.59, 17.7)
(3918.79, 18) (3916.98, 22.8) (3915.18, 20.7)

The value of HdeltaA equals 4.3 Angstrom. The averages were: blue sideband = 24.3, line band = 21.5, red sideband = 24.1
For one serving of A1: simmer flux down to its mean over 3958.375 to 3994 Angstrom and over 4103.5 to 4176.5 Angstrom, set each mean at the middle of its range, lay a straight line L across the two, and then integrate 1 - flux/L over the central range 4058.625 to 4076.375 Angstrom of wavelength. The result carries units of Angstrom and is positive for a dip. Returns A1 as -4.0 Angstrom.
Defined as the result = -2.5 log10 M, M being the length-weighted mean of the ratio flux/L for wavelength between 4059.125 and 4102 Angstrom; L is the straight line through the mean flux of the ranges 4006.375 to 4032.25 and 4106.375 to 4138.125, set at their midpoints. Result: 0.04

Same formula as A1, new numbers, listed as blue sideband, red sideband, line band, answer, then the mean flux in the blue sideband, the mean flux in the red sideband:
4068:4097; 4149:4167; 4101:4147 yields 3.1 Angstrom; 24.2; 24.4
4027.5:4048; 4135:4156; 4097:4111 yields 3.6 Angstrom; 25.8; 24.4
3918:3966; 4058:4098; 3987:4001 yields -3.5 Angstrom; 15.8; 23.9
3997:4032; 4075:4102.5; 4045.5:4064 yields -0.6 Angstrom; 25.3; 22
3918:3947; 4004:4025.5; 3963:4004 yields 7.7 Angstrom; 14.8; 25.3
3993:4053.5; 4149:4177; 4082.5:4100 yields 1.3 Angstrom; 25.1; 24.4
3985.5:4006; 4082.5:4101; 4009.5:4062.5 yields -5.0 Angstrom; 23.7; 22.4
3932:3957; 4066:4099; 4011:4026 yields -4.6 Angstrom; 15.7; 23.7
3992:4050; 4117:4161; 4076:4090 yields 0.5 Angstrom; 25.2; 23.8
